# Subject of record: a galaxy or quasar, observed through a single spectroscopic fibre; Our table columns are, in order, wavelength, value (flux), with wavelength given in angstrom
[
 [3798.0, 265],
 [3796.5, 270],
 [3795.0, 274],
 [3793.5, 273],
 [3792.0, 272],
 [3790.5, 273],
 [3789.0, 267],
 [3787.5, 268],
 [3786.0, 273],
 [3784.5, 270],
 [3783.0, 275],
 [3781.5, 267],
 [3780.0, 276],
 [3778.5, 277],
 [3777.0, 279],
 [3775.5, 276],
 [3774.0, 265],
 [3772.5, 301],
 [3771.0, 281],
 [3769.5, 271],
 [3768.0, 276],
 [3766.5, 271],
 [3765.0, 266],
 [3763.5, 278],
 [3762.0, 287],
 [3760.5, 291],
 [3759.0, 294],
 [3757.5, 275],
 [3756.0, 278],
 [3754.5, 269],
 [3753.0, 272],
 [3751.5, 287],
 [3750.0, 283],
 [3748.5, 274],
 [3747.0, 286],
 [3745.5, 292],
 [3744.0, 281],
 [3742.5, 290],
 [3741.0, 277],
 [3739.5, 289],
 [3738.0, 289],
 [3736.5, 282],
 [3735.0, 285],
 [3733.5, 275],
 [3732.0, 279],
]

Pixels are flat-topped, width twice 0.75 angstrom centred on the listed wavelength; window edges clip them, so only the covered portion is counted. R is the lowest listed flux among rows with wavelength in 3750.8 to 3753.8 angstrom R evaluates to 272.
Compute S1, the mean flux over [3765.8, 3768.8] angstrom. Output 274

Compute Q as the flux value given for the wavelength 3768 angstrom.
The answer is 276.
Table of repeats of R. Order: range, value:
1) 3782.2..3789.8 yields 267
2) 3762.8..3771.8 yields 266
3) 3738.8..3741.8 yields 277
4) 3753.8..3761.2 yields 269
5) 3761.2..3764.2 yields 278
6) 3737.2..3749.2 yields 274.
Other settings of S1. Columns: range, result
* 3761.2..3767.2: 276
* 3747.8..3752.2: 281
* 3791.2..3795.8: 273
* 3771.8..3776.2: 280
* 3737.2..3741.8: 285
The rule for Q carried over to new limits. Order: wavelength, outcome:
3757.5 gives 275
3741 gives 277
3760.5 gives 291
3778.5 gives 277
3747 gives 286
